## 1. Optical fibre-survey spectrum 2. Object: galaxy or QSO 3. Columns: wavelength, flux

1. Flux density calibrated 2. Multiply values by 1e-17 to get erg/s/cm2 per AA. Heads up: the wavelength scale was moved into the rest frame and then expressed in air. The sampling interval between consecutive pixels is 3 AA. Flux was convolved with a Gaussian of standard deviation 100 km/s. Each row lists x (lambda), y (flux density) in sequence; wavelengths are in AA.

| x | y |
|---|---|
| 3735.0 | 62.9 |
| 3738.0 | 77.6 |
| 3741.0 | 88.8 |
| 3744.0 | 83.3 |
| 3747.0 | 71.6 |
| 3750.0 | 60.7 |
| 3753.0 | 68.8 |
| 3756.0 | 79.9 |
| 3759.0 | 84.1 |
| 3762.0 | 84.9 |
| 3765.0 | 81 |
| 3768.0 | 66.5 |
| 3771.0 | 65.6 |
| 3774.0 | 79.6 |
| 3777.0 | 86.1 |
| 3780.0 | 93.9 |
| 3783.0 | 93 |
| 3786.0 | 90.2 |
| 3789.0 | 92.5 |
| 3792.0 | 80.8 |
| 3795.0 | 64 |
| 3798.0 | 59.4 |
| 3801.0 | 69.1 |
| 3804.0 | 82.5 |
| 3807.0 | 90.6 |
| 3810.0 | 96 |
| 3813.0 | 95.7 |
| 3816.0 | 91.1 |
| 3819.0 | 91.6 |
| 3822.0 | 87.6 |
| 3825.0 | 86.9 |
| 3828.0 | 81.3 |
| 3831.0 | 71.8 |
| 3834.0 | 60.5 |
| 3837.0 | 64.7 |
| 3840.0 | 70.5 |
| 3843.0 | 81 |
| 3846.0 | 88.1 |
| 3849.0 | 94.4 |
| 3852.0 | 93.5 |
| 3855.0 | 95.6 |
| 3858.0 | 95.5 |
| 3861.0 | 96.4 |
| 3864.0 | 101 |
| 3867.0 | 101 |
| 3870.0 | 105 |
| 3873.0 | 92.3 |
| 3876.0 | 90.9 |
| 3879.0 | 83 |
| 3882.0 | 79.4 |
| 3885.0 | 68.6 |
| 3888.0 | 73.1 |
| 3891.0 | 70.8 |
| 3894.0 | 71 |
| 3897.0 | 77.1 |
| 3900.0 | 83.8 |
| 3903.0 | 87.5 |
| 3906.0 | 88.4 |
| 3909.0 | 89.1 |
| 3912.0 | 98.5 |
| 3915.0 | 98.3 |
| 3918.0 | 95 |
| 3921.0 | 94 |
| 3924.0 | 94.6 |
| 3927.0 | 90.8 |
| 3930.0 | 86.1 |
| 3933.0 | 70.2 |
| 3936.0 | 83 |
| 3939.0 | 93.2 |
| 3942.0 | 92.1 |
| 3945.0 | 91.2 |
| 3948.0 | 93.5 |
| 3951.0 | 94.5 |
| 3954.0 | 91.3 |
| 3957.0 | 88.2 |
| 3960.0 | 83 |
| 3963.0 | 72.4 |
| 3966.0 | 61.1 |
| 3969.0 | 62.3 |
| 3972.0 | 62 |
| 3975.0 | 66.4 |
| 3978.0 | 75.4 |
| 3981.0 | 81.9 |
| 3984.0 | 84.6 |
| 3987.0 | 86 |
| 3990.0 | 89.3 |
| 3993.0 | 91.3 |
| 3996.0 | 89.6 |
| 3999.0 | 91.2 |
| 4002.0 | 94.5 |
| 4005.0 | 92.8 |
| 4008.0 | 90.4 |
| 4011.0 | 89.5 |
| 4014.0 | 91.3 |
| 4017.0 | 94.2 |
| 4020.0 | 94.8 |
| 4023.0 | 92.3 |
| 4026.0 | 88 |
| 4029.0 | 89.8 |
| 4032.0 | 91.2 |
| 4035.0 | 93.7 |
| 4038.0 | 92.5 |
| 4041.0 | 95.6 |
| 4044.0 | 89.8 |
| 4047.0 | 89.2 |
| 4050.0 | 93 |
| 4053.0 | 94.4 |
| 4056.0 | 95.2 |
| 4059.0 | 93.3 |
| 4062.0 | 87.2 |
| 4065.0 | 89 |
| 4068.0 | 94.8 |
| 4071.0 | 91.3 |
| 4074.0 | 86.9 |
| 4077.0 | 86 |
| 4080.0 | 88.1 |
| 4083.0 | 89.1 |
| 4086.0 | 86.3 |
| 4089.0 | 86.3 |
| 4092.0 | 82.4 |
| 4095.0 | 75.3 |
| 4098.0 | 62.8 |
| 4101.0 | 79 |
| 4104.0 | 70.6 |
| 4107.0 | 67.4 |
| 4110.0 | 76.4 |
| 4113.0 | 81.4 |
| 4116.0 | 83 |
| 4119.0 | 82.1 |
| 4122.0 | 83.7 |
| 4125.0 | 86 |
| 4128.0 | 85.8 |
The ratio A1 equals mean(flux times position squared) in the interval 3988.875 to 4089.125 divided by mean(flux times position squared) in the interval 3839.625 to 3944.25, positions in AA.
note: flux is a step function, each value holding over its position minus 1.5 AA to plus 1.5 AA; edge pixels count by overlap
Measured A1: 1.11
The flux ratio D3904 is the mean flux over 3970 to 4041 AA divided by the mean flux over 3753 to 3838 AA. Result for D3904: 1.08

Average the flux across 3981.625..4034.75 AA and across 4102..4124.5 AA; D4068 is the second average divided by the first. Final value 0.9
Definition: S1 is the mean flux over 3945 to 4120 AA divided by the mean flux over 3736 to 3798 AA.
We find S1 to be 1.08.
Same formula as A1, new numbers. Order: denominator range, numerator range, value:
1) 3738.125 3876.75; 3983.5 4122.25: 1.18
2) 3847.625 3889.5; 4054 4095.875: 1.08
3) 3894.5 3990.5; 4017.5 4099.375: 1.12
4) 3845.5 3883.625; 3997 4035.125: 1.06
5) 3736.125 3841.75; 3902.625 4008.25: 1.17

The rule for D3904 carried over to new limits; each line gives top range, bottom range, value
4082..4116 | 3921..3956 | 0.87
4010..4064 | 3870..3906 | 1.13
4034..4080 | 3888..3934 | 1.06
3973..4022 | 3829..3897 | 1.04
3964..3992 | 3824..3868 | 0.87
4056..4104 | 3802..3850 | 1.02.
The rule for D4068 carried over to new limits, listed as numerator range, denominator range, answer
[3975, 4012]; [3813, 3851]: 1.07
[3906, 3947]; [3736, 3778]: 1.18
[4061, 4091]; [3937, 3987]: 1.09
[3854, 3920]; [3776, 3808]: 1.08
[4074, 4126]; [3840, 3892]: 0.91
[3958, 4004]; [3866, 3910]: 0.95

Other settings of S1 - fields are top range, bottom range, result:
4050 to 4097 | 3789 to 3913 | 1.05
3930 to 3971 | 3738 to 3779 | 1.07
